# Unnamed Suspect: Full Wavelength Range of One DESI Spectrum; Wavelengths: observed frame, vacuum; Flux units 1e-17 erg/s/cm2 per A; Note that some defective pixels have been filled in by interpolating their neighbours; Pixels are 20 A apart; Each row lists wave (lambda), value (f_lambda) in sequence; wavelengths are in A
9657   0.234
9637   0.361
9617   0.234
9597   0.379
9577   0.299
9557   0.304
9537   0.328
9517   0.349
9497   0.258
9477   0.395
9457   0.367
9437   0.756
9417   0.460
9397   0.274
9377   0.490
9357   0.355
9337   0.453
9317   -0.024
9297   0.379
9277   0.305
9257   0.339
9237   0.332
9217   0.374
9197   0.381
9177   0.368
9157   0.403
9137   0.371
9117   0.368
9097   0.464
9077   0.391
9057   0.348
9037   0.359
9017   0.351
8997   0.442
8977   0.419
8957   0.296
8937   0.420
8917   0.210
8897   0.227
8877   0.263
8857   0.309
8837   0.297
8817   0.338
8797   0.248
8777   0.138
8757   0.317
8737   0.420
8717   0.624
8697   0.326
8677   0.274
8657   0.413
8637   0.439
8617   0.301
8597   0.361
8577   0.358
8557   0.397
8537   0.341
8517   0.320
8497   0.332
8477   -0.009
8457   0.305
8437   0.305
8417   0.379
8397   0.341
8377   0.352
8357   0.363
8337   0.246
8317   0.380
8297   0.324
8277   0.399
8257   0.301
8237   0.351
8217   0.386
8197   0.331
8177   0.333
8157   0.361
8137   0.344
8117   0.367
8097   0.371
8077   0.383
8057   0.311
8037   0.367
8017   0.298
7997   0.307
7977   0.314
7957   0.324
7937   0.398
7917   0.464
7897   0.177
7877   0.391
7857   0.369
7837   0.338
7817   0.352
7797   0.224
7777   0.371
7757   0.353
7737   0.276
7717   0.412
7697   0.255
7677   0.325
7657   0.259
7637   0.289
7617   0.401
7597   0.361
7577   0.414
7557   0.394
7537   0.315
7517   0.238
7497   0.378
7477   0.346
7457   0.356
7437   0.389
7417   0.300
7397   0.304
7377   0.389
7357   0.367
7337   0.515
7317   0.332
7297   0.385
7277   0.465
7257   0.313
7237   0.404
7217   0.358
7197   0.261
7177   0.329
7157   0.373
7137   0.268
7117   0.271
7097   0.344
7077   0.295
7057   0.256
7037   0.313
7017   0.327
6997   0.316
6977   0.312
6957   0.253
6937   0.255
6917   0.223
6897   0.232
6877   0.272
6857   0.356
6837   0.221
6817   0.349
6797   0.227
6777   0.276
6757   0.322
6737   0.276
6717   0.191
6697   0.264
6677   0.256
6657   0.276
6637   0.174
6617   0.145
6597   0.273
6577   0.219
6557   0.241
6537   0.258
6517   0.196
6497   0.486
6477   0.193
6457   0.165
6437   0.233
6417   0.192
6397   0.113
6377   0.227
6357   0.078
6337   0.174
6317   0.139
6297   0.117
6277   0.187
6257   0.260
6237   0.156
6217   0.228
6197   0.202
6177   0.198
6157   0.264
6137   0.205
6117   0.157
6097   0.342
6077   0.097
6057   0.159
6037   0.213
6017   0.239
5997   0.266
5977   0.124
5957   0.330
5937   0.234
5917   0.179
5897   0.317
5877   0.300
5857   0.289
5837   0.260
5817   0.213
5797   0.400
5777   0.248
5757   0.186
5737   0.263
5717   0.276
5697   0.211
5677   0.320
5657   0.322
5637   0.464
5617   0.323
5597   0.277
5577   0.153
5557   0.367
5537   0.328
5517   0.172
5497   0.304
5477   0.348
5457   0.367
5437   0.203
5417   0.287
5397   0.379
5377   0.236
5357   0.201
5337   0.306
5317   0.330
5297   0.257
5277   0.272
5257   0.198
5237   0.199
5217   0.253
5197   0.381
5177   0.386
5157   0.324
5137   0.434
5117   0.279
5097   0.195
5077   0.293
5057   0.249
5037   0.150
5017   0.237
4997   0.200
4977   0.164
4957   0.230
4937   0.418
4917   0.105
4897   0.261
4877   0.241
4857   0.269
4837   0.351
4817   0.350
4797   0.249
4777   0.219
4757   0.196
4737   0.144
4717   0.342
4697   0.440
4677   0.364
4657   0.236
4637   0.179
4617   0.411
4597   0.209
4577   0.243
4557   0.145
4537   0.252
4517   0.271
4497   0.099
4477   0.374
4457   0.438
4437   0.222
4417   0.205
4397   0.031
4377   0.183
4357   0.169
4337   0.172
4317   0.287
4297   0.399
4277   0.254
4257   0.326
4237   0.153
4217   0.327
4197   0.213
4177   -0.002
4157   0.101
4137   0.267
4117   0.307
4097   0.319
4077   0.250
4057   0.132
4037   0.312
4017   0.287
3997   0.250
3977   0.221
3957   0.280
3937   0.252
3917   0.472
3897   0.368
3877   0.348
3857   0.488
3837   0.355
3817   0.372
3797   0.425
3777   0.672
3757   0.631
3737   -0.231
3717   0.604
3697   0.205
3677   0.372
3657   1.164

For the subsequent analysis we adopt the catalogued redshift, 0.742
